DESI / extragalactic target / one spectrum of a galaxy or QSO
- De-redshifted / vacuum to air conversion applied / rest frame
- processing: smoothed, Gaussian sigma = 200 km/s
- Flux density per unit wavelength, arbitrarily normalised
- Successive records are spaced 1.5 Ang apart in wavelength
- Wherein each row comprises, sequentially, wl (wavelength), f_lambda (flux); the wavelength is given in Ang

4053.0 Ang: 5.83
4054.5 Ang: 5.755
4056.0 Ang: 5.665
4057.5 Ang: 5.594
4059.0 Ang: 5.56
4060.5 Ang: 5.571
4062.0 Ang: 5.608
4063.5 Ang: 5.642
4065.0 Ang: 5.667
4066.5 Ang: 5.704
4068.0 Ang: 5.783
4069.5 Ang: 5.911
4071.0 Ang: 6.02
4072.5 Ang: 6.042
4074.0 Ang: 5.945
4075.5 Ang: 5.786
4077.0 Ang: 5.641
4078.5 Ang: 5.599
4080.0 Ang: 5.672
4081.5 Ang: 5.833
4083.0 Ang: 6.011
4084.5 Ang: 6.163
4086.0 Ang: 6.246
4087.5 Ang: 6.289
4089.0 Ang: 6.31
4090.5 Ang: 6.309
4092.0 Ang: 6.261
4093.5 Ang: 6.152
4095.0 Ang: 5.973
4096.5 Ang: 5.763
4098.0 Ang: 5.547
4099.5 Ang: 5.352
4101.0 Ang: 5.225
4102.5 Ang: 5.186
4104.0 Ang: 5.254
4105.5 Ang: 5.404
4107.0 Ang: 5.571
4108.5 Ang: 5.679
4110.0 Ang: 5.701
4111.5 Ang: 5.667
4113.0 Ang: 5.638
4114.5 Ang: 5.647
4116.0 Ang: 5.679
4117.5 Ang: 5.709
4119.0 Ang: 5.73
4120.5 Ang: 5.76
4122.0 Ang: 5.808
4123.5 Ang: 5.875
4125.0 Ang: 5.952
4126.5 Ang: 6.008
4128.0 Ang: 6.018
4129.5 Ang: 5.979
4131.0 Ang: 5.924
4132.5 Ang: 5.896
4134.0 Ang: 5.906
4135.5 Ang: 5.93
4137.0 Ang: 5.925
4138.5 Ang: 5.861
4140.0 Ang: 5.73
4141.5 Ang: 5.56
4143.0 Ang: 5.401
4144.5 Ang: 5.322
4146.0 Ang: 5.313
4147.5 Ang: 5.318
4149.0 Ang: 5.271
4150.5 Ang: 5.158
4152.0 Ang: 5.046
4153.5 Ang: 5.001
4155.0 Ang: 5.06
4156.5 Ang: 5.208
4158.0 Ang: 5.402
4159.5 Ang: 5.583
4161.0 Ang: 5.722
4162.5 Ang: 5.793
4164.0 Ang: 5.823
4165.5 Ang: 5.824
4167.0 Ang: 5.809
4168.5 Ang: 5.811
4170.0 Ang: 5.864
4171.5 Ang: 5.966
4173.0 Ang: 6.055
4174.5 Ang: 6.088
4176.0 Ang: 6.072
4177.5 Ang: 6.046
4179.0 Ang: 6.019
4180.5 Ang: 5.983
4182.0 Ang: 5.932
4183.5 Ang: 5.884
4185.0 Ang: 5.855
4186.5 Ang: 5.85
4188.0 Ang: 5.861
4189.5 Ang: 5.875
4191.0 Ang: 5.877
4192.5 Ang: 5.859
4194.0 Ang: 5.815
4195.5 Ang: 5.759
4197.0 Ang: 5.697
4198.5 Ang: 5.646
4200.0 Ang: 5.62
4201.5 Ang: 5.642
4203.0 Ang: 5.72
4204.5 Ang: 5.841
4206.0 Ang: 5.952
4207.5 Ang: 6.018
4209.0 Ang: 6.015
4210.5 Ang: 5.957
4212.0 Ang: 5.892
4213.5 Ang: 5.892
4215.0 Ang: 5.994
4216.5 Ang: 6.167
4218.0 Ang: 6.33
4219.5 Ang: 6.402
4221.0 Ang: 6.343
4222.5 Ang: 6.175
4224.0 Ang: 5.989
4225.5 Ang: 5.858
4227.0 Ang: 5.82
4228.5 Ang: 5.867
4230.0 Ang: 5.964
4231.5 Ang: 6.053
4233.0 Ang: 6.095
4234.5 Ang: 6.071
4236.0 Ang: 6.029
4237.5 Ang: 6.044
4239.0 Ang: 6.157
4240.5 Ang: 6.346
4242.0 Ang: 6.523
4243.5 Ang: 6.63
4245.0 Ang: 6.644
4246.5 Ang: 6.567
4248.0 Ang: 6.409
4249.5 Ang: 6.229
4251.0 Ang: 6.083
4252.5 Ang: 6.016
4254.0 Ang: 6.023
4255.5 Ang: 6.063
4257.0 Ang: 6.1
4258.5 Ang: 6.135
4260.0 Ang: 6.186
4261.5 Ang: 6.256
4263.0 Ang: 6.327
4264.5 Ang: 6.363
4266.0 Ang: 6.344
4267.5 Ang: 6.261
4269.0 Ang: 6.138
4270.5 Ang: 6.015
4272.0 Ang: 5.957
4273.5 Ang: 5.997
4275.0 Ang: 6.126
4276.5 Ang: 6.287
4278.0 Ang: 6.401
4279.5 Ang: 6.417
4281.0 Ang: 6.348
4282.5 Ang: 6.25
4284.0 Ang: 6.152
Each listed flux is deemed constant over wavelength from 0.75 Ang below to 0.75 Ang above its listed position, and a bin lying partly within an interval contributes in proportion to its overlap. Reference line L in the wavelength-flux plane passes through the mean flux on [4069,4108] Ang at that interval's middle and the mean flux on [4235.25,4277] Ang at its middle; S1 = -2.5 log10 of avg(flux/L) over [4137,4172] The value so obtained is 0.09 mag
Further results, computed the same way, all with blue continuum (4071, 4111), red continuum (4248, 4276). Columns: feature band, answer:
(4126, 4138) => -0.010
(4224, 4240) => 0.017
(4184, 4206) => 0.043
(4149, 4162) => 0.127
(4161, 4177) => 0.011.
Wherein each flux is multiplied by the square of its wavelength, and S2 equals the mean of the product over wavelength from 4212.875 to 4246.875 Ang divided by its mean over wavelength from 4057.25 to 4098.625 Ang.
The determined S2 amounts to 1.13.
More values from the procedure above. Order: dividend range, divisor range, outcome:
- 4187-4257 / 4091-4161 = 1.13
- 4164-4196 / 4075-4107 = 1.06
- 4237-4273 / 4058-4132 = 1.16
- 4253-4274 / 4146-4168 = 1.19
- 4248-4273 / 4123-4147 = 1.13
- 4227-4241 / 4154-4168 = 1.12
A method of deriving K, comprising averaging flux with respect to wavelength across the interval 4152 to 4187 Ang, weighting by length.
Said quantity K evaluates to 5.75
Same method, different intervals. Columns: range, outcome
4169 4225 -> 5.94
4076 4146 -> 5.78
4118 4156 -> 5.63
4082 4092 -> 6.21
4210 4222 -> 6.13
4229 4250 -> 6.26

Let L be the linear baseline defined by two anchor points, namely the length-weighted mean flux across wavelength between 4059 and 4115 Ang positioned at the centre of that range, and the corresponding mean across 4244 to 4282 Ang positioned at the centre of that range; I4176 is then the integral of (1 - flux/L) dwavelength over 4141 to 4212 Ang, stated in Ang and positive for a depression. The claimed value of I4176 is 3.5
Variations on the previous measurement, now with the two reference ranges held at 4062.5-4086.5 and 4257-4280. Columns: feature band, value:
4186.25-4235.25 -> 1.31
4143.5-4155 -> 1.51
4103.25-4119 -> 0.84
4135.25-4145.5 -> 0.54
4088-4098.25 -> -0.34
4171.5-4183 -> 0.03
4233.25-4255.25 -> -0.35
